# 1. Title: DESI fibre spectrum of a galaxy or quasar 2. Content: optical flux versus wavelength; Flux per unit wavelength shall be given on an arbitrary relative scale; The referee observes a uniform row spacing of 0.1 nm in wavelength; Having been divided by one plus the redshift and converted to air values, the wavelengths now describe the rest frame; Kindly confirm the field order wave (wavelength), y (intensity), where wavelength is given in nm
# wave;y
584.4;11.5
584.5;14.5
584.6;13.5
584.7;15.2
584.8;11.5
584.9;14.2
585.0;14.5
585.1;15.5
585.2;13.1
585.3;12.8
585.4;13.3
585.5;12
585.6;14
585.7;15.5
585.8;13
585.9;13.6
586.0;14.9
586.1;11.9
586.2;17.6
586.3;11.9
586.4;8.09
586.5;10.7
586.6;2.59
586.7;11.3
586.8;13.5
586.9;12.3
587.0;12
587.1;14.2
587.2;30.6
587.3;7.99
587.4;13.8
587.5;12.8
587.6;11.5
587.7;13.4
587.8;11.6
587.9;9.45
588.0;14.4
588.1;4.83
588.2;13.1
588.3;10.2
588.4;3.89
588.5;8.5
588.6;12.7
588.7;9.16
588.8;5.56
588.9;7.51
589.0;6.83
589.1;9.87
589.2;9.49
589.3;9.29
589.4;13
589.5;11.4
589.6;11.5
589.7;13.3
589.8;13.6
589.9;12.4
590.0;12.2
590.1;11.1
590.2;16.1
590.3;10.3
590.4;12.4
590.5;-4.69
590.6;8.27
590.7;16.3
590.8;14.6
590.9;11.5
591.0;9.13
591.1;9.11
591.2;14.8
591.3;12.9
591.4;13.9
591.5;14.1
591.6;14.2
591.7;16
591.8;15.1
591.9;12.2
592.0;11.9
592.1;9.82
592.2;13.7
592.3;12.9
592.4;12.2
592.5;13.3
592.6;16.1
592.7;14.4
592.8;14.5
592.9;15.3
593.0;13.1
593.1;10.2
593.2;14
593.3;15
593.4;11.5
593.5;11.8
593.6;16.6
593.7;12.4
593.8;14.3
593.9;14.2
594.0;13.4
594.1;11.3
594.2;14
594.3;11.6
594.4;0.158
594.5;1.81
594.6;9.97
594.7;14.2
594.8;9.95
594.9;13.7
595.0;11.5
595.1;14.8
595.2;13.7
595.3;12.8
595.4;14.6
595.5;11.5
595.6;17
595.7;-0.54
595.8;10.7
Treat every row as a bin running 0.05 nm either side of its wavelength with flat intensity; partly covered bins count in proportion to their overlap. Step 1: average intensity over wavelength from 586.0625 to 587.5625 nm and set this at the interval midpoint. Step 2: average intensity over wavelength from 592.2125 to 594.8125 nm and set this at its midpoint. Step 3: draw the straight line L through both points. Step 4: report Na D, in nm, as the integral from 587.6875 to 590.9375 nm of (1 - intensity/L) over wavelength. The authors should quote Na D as 0.57 nm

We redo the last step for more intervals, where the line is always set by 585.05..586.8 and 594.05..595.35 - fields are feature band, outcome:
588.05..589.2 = 0.34 nm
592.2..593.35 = -0.27 nm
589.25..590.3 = -0.05 nm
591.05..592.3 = -0.20 nm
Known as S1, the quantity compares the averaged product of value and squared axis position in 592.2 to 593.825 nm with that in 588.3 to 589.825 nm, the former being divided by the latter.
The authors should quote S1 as 1.43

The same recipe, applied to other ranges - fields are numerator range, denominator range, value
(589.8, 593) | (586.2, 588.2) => 1.05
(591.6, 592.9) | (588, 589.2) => 1.59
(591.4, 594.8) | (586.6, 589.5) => 1.16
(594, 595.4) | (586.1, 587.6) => 0.88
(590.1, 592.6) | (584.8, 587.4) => 0.94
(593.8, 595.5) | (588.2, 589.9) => 1.18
